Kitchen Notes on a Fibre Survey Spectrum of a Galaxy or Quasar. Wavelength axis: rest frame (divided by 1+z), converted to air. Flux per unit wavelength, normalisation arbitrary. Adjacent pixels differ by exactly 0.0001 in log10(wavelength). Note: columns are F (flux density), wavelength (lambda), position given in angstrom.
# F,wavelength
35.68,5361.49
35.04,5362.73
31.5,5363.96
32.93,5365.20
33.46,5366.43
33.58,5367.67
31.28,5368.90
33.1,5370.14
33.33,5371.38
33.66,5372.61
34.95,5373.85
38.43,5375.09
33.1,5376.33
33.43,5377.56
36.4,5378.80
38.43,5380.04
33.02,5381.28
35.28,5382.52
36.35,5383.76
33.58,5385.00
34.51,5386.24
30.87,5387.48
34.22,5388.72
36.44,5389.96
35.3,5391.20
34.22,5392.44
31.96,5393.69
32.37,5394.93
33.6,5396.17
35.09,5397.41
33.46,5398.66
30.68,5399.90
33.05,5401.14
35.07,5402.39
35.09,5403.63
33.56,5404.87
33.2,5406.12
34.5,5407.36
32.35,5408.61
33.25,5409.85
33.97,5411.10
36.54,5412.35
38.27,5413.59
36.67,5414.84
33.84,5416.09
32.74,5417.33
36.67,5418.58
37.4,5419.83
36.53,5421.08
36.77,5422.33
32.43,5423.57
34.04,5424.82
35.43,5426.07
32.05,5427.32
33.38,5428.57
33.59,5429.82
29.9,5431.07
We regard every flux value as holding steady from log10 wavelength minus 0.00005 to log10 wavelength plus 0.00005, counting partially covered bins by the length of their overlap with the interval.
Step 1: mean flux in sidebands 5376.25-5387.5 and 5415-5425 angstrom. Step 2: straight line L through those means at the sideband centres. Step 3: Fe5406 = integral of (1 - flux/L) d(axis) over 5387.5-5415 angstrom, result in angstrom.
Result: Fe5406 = 0.7 angstrom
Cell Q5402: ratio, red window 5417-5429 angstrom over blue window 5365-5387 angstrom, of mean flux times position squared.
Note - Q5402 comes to 1.0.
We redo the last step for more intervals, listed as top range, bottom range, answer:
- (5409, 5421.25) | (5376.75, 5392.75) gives 1.03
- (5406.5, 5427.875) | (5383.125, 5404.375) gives 1.04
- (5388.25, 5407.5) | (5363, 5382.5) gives 1.00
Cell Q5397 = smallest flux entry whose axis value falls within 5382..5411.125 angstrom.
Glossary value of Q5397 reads 30.68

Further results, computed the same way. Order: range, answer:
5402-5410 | 32.35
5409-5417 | 33.25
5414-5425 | 32.43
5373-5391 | 30.87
